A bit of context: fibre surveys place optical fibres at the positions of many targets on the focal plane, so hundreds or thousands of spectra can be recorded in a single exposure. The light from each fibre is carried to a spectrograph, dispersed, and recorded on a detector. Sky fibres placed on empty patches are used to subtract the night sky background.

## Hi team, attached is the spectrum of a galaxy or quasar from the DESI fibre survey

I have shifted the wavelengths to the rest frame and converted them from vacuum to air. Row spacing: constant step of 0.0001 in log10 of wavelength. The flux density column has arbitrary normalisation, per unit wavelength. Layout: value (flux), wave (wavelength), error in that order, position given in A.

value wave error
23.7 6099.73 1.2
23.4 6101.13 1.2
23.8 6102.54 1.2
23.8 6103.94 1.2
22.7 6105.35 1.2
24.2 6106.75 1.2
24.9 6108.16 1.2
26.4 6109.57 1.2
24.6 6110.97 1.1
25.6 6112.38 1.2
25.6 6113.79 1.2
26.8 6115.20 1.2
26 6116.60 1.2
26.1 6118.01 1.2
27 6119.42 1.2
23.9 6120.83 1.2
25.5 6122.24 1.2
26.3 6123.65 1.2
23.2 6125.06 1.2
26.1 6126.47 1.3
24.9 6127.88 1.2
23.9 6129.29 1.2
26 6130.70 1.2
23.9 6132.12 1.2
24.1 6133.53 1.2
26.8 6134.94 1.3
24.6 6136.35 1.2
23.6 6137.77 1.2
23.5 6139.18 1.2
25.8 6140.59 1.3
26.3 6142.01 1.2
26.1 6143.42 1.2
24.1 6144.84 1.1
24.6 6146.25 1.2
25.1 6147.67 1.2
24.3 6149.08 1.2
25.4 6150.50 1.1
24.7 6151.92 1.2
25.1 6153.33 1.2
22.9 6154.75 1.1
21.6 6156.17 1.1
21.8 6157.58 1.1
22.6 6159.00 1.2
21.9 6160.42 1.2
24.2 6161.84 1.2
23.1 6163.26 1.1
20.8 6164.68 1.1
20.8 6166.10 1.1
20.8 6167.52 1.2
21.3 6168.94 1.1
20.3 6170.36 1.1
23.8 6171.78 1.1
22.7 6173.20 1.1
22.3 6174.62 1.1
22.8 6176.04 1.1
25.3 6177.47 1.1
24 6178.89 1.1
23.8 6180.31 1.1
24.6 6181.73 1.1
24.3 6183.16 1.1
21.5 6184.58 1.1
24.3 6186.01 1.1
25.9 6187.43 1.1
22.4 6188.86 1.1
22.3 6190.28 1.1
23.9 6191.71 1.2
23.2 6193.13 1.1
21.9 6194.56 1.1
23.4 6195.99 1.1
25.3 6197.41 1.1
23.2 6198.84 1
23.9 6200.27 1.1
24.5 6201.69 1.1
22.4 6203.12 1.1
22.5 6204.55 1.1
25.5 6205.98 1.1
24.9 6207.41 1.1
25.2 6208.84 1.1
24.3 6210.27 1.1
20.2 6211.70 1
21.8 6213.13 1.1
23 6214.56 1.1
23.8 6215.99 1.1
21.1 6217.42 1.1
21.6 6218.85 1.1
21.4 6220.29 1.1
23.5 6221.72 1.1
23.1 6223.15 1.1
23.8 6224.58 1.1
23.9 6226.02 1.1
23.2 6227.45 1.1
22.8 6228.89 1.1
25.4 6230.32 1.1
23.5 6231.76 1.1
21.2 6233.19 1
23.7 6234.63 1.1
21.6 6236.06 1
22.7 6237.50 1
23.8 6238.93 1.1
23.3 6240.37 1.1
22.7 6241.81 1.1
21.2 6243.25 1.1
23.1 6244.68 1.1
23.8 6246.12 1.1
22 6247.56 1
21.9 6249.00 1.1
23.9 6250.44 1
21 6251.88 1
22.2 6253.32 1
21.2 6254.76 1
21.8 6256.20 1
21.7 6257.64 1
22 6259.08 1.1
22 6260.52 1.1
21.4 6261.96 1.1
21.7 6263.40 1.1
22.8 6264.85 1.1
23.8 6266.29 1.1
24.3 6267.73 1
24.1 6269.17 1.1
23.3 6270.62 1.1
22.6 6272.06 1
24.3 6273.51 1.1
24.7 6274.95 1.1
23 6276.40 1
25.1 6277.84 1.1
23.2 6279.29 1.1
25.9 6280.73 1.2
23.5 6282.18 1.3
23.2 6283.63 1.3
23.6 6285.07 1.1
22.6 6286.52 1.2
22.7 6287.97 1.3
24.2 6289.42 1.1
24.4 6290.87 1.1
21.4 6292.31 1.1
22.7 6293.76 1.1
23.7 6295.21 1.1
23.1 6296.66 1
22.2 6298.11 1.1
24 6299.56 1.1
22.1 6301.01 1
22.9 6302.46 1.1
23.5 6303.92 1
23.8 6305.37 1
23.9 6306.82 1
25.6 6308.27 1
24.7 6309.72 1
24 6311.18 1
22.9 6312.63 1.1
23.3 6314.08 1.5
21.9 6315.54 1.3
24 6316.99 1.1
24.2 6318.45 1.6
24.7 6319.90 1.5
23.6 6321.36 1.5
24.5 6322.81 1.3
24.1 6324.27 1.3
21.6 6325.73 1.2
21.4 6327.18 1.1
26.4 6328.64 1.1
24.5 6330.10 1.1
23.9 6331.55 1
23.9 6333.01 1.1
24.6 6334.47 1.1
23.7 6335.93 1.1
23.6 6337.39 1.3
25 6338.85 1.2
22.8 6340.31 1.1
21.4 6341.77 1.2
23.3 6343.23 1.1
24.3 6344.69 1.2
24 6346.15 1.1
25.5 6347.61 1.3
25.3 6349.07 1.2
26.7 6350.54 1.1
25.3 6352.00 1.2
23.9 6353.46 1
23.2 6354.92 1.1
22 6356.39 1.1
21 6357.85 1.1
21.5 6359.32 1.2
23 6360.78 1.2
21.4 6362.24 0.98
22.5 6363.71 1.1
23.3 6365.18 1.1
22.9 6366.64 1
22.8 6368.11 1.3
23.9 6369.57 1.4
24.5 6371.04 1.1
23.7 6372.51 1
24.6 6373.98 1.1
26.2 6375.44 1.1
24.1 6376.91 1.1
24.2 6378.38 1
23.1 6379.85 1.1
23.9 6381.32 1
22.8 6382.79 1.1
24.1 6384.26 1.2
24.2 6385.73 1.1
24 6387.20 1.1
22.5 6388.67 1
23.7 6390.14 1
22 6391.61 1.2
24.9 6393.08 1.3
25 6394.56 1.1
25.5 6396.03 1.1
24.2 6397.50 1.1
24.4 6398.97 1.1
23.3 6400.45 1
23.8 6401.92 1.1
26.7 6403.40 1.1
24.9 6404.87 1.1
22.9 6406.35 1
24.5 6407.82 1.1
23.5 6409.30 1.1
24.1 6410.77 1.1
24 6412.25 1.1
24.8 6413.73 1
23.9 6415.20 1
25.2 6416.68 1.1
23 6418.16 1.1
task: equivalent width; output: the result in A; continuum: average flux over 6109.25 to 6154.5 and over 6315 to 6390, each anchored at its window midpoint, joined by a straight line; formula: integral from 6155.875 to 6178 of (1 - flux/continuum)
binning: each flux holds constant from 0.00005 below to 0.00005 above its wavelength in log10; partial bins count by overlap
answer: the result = 2.4 A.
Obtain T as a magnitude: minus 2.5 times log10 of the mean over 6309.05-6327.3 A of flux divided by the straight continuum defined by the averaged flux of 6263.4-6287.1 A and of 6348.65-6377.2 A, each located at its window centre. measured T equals 0.01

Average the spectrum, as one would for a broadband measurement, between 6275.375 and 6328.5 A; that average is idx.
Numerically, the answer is 23.5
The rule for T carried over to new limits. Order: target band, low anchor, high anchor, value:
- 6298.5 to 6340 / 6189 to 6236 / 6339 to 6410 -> -0.01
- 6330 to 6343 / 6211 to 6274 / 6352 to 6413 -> -0.01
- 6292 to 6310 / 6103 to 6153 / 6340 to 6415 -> 0.04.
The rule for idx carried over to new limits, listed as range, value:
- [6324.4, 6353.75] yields 24.1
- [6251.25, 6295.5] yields 23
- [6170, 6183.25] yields 23.4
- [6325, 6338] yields 23.7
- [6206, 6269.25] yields 22.8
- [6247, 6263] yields 21.9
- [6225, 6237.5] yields 23.1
